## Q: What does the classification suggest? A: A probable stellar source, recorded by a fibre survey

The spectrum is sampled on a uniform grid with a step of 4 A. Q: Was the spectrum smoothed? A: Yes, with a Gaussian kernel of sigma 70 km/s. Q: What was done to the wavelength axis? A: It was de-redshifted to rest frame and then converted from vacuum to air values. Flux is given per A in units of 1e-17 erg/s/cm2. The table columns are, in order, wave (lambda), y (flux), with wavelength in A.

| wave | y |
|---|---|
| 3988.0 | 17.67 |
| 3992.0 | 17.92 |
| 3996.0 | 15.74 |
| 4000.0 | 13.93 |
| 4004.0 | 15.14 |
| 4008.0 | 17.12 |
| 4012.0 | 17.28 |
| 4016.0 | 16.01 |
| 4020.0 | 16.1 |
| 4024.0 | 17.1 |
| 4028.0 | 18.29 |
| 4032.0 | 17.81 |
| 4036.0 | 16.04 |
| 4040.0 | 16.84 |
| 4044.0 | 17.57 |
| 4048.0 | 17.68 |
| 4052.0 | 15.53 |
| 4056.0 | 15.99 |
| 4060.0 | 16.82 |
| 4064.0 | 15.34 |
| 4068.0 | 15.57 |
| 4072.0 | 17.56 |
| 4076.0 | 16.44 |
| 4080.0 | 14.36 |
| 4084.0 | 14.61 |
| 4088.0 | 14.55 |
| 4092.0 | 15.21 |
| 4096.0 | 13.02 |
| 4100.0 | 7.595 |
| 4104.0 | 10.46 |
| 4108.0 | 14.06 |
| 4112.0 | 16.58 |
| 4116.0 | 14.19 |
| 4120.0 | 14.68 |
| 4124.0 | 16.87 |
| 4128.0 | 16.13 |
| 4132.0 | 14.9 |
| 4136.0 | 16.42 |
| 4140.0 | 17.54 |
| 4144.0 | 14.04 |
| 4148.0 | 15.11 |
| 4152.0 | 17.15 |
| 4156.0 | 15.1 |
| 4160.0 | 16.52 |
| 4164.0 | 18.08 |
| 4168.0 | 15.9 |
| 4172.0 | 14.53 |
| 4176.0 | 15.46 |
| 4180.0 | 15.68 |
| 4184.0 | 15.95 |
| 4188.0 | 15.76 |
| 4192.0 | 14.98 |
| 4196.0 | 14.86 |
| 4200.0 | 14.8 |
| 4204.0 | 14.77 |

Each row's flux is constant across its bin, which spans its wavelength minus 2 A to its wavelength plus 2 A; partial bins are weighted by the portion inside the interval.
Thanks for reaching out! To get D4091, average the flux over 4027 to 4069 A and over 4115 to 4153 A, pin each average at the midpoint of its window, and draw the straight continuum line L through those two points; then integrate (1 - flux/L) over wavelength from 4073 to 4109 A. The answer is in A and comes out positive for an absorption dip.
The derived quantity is 6.1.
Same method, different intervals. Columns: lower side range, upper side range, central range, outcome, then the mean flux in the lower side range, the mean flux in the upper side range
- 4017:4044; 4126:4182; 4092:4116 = 5.3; 17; 15.9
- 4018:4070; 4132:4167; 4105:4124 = 1.7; 16.7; 16.2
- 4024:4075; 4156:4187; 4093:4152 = 6.4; 16.8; 15.9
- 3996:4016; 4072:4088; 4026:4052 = -2.6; 15.9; 15.4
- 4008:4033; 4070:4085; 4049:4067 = 0.3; 17.1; 15.8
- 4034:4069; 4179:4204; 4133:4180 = -1.2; 16.4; 15.3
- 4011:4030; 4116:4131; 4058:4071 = 0.3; 16.9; 15.6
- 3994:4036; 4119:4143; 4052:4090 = 1.3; 16.4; 16.1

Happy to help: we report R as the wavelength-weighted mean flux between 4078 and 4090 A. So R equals 14.5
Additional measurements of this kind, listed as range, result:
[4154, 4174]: 16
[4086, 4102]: 12.6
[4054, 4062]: 16.4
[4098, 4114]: 12.2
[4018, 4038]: 17.1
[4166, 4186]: 15.5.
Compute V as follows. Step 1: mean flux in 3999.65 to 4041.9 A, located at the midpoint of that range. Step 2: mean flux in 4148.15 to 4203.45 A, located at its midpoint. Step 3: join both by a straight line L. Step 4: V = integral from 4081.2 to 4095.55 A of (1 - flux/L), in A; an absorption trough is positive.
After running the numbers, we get 1.5 A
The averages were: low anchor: 16.6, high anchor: 15.7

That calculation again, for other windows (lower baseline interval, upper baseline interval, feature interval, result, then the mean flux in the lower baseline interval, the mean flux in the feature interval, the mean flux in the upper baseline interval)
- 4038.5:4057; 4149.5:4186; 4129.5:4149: 0.7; 16.8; 15.6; 16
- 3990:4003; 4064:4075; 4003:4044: -2.2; 15.8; 16.9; 16.3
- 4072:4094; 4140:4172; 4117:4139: -0.1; 15.3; 15.8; 16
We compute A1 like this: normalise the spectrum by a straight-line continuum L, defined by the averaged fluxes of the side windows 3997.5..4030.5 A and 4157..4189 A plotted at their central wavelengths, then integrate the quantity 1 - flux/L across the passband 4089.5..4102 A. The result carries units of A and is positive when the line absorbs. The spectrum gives 3.2 A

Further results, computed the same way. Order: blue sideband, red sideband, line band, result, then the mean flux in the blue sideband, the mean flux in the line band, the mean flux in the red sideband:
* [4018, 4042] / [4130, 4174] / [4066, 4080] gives 0.4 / 17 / 16.2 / 15.9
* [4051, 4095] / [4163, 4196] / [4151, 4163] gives -0.5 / 15.6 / 16.3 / 15.7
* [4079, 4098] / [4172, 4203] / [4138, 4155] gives -1.2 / 14.3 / 15.9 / 15.3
